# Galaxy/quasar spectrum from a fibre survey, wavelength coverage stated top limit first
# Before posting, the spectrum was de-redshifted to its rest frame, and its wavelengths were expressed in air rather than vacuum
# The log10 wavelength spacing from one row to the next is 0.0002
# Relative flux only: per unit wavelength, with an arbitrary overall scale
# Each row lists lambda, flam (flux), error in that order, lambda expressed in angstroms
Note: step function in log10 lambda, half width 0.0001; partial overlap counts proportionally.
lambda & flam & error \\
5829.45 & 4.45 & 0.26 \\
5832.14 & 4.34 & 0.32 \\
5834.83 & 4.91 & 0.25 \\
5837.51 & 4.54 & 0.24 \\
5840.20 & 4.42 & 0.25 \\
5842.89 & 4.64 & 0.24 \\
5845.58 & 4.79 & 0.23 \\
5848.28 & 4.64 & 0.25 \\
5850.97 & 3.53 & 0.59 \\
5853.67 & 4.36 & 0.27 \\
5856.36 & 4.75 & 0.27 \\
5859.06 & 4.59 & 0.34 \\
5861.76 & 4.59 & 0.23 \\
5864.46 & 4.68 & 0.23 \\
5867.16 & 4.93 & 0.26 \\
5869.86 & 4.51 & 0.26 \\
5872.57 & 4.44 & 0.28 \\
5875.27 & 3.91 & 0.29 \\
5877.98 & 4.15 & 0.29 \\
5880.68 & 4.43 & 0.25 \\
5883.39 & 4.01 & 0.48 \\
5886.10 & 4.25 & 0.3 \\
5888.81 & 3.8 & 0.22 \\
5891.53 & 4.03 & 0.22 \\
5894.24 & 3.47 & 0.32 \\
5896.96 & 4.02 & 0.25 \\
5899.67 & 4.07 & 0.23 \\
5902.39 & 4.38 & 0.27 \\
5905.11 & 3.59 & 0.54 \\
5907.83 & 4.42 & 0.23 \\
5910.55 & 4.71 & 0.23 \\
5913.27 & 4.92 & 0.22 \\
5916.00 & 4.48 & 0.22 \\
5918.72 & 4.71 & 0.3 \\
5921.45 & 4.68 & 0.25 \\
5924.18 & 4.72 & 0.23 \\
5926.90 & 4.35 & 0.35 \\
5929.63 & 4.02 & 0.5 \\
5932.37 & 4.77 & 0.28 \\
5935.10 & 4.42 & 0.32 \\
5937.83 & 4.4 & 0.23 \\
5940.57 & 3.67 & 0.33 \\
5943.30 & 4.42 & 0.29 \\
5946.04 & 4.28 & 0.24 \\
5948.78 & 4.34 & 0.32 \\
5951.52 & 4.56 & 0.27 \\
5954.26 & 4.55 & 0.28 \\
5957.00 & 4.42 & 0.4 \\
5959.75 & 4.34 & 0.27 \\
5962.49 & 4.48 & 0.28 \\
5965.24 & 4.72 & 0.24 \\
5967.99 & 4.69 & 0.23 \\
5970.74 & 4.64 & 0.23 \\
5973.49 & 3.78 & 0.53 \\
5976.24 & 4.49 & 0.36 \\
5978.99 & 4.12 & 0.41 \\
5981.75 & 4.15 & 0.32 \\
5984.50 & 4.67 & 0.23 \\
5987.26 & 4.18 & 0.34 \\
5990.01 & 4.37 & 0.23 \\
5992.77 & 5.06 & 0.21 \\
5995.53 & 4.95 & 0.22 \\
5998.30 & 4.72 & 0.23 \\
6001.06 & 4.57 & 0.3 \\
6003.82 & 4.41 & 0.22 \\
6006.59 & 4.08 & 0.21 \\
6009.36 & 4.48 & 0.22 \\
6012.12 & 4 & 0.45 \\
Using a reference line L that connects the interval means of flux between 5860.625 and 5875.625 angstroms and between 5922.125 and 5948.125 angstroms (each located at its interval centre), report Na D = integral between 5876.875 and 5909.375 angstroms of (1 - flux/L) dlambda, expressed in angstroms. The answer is 3.0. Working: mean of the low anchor 4.55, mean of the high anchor 4.35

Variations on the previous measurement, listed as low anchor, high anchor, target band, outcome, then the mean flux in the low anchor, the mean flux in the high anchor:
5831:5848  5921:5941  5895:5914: 0.9 angstroms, 4.61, 4.4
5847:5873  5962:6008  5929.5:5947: 0.7 angstroms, 4.5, 4.47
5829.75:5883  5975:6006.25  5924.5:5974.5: 1.1 angstroms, 4.47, 4.5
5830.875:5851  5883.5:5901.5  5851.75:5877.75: -1.3 angstroms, 4.54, 3.96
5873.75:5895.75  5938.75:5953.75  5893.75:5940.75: -2.3 angstroms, 4.01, 4.28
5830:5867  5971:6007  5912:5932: -0.3 angstroms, 4.53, 4.44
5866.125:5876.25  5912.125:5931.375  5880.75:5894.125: 1.4 angstroms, 4.45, 4.55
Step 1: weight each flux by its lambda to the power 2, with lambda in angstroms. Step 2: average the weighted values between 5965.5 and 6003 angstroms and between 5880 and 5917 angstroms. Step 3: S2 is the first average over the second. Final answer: 1.1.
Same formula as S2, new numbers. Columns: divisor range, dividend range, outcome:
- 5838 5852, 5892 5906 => 0.90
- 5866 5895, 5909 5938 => 1.11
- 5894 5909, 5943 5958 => 1.12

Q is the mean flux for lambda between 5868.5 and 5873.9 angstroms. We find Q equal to 4.47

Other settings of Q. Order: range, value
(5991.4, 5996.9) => 5.01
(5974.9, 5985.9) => 4.36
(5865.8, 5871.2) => 4.72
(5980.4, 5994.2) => 4.49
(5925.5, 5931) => 4.19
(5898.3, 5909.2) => 4.12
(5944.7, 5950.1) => 4.31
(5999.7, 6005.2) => 4.49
